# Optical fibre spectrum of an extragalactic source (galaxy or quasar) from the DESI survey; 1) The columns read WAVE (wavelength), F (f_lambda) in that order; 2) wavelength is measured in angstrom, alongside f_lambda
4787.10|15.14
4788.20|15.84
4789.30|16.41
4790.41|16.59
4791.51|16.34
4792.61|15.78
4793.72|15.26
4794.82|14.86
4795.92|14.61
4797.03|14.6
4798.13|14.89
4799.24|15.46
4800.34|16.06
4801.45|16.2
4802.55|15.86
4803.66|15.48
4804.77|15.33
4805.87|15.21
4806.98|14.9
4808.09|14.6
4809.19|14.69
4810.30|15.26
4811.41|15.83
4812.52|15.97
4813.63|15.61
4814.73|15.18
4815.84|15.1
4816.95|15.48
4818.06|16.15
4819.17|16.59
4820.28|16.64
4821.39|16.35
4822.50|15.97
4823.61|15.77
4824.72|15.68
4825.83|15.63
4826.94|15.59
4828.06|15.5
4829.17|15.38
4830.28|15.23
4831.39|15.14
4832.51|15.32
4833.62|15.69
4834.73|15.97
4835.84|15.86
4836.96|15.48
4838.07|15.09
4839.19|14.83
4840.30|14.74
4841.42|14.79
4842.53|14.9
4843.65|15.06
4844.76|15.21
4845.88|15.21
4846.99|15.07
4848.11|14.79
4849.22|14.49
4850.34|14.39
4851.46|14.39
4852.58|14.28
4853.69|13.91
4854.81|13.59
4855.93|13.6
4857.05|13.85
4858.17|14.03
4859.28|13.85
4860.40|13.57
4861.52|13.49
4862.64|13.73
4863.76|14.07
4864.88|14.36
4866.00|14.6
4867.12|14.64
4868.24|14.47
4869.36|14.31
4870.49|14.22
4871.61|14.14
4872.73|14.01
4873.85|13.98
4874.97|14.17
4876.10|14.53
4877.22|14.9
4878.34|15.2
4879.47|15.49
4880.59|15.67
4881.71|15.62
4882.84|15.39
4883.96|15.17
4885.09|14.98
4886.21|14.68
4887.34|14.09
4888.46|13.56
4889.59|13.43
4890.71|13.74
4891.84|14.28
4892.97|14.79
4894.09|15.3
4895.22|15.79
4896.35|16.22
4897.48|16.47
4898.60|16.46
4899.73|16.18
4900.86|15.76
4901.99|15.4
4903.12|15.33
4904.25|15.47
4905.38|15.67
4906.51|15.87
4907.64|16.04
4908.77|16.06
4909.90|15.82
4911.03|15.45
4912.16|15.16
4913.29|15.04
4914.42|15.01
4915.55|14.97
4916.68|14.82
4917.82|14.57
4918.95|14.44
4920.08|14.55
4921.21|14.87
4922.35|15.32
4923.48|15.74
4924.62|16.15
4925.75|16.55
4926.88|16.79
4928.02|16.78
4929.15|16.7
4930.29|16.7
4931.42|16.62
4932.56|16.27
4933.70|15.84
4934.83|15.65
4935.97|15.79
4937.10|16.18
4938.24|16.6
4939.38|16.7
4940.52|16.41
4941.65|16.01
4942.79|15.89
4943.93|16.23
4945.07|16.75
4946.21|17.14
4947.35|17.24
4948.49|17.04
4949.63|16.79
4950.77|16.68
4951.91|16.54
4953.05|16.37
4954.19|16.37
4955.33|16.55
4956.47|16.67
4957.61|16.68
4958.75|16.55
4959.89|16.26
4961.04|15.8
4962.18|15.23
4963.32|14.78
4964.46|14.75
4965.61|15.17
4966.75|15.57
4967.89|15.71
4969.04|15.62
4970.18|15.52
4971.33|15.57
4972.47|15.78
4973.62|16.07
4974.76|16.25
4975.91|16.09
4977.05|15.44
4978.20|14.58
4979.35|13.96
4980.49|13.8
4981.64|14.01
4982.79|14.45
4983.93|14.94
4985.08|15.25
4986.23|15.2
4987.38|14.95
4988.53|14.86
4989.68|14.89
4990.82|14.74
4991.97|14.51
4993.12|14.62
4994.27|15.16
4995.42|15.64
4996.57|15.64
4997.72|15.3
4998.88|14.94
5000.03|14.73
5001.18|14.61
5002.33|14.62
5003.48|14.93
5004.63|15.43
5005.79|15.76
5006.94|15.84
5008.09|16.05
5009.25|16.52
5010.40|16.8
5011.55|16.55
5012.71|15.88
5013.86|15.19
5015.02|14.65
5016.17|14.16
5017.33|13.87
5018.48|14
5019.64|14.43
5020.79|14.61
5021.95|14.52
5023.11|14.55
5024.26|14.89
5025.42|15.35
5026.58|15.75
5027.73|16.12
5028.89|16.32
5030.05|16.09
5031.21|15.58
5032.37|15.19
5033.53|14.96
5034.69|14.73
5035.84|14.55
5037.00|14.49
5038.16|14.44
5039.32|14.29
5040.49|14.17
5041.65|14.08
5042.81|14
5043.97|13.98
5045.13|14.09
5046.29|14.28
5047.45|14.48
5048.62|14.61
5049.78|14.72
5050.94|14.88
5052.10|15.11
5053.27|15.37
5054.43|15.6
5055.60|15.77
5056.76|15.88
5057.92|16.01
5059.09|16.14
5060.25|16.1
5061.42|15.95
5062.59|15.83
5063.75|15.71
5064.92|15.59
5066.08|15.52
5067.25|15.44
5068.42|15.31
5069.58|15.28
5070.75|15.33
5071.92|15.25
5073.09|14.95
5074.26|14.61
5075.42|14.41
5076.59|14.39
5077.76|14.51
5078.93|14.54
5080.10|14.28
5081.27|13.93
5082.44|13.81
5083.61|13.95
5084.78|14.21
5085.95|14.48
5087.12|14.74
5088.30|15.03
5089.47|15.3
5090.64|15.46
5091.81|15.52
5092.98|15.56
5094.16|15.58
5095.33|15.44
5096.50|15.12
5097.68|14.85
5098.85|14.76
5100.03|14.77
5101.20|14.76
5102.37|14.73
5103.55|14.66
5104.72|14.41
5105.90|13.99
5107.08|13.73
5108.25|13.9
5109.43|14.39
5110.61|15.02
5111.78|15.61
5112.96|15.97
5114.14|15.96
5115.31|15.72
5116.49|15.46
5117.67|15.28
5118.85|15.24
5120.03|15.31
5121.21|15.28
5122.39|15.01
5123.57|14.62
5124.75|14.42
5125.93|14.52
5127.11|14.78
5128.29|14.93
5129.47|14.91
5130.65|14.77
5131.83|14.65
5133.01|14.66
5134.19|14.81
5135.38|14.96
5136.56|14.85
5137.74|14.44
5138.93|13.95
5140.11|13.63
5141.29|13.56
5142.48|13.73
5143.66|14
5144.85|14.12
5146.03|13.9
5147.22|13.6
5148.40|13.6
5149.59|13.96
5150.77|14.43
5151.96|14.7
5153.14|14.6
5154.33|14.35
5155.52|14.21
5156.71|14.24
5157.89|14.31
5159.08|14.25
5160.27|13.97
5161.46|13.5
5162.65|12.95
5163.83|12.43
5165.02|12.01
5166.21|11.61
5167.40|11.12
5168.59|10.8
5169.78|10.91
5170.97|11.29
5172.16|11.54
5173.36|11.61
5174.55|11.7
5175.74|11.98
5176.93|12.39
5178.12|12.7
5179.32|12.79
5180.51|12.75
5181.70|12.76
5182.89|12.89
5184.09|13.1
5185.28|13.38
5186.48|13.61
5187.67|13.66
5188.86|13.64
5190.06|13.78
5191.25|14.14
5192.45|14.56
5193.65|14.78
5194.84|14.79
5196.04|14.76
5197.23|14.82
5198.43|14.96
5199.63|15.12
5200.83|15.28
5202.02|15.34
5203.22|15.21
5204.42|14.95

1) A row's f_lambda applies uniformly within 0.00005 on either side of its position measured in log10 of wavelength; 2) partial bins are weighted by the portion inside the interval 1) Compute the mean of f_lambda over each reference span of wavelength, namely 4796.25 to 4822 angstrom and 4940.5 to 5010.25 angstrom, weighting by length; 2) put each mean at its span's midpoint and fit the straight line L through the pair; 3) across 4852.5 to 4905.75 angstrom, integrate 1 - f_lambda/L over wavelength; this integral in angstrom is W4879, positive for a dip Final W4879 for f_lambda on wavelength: 3.0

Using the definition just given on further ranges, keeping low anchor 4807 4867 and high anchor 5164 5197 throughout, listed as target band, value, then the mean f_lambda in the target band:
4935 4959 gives -3.7 angstrom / 16.5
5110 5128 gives -2.7 angstrom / 15.2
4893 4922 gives -1.8 angstrom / 15.5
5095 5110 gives -1.4 angstrom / 14.6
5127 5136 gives -1.2 angstrom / 14.8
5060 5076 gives -2.2 angstrom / 15.4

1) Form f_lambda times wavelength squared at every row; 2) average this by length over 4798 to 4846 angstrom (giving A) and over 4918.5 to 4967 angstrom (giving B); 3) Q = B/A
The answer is 1.10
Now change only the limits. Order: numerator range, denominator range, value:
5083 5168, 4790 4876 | 1.08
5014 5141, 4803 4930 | 1.07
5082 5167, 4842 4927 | 1.07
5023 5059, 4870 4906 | 1.06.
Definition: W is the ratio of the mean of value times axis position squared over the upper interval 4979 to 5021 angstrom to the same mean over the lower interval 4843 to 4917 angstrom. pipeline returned 1.06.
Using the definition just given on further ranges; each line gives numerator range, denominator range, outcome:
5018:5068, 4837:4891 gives 1.12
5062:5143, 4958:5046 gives 1.02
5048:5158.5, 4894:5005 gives 1.01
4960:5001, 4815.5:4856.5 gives 1.06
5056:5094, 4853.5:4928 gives 1.09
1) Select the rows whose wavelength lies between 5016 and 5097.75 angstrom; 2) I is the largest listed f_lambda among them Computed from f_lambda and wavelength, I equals 16.32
